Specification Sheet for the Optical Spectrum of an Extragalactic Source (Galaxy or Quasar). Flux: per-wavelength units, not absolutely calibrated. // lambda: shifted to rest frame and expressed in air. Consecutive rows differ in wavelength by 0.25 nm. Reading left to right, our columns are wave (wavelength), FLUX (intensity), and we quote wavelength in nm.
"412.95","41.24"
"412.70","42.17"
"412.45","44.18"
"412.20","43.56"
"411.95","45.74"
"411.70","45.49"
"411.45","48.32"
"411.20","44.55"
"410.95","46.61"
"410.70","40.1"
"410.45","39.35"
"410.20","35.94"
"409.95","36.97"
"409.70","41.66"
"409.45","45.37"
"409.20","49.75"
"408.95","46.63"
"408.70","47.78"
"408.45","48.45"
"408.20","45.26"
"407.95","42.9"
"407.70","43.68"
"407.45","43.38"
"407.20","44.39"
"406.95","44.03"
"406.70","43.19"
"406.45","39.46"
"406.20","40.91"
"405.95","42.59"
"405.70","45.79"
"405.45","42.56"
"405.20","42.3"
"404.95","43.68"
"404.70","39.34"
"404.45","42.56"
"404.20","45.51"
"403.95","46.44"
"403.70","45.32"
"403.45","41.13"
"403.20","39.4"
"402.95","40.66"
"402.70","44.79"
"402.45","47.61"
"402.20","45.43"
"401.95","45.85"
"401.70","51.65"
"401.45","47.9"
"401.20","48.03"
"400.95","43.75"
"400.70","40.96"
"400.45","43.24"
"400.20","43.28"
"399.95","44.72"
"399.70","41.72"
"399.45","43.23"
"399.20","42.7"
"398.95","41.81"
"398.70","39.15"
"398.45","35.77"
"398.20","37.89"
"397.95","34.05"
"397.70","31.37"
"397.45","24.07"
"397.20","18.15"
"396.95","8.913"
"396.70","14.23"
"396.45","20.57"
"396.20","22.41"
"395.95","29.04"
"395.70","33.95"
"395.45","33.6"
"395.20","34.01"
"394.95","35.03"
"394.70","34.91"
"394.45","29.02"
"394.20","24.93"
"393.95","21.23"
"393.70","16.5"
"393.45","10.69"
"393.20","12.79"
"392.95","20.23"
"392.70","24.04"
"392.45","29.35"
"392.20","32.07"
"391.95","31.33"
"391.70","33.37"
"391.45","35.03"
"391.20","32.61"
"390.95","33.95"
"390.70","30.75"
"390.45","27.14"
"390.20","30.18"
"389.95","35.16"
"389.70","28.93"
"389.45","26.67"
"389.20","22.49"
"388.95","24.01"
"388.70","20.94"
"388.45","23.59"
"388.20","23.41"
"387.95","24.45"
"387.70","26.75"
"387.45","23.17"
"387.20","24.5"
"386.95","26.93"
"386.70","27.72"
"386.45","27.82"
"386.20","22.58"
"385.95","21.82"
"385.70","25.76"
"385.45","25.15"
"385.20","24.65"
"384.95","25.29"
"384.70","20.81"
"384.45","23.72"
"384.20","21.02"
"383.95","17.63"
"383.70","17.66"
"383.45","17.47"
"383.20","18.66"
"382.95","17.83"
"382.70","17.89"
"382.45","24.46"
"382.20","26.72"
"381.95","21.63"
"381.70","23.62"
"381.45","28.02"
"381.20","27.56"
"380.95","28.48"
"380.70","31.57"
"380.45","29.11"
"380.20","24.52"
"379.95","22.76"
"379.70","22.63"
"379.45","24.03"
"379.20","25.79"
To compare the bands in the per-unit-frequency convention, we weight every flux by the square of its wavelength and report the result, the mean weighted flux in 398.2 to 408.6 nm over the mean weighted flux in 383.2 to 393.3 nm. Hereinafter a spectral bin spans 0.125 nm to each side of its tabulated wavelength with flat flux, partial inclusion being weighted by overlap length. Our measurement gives 1.84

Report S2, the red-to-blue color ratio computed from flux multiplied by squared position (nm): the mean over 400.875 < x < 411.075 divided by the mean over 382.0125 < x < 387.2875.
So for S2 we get 2.16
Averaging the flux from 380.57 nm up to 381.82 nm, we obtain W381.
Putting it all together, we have 27.9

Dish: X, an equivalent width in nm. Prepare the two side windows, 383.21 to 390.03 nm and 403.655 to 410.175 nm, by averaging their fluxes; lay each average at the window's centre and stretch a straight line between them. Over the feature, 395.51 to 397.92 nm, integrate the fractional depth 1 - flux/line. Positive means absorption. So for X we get 0.745 nm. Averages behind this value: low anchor 23.9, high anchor 43.7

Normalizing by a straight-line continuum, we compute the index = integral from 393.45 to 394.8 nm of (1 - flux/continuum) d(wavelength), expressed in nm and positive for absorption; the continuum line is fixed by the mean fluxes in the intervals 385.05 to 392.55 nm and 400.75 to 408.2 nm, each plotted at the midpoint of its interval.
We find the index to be 0.38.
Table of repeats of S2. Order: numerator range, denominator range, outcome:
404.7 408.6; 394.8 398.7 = 1.63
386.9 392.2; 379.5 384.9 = 1.26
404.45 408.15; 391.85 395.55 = 1.76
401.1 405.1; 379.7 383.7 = 2.10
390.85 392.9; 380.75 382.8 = 1.30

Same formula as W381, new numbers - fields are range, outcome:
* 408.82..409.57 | 47.3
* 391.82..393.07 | 27.5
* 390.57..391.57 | 33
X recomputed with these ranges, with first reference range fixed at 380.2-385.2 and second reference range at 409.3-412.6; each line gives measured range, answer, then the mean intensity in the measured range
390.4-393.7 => 0.311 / 26.8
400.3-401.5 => -0.288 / 44.5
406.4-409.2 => -0.279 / 44.8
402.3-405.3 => -0.421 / 43.3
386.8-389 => 0.210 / 24.2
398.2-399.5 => -0.212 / 40.1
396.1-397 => 0.434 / 17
